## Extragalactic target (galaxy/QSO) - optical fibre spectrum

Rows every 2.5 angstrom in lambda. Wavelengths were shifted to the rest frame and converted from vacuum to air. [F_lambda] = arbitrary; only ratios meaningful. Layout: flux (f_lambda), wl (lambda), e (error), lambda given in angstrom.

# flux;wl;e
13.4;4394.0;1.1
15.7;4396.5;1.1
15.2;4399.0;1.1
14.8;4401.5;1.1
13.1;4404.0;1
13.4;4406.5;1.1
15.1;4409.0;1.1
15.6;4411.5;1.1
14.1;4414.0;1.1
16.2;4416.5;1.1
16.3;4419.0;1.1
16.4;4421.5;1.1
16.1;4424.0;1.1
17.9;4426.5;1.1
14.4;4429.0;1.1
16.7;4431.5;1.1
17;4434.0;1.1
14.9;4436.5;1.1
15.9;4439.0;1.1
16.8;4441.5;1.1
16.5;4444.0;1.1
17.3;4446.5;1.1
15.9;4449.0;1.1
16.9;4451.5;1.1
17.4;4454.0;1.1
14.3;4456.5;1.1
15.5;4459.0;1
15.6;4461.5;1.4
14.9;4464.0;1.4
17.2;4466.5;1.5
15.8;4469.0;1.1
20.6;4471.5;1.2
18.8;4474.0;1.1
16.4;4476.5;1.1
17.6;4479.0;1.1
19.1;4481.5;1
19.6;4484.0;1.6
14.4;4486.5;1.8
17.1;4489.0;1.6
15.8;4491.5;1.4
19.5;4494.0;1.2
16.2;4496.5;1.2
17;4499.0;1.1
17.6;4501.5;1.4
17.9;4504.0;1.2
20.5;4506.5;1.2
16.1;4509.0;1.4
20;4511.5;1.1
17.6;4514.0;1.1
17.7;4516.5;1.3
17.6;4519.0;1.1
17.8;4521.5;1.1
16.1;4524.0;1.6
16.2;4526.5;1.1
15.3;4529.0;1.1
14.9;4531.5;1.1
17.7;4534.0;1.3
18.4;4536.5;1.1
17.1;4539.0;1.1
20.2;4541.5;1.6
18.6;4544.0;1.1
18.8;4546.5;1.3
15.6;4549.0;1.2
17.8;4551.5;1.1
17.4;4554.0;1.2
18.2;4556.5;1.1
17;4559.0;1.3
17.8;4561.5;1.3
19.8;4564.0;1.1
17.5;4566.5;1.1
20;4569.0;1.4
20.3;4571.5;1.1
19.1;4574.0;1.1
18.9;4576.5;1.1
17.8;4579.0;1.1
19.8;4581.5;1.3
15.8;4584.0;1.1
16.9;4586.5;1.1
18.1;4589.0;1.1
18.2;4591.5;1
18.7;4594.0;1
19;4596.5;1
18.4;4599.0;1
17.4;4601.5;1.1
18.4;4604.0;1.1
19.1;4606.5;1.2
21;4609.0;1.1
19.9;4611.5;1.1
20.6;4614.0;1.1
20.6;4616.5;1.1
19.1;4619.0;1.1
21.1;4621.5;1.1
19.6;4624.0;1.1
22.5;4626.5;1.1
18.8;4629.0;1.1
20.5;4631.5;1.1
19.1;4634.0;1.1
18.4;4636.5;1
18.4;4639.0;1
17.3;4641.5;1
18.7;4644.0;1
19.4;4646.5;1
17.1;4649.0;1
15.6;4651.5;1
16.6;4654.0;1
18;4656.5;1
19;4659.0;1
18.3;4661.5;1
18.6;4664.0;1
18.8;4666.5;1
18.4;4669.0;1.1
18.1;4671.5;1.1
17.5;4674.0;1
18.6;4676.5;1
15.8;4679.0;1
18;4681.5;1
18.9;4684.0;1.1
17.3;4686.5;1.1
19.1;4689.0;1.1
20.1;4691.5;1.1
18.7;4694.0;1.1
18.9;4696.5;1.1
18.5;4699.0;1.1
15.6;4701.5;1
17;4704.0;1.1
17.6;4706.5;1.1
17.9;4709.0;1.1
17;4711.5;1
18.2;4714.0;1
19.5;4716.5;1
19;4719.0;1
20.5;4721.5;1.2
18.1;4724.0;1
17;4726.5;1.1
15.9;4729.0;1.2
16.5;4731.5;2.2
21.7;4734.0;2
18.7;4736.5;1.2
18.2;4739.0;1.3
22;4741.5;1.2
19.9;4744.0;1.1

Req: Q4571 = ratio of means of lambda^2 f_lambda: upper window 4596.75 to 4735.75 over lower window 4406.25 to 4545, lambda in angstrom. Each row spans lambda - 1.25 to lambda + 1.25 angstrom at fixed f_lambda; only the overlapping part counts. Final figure 1.19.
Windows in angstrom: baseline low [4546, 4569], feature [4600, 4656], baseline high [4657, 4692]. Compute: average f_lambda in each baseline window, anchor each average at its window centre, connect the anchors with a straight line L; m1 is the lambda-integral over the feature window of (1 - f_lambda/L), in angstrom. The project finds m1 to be -2.9 angstrom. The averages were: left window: 17.9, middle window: 19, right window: 18.3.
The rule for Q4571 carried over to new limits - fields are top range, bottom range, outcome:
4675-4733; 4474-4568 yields 1.11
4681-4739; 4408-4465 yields 1.29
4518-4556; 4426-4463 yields 1.12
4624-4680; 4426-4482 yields 1.21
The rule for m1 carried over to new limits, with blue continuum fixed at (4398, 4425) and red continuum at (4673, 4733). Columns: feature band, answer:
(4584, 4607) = -1.57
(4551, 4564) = -1.01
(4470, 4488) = -2.57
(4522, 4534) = 0.21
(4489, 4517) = -3.09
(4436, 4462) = -1.11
